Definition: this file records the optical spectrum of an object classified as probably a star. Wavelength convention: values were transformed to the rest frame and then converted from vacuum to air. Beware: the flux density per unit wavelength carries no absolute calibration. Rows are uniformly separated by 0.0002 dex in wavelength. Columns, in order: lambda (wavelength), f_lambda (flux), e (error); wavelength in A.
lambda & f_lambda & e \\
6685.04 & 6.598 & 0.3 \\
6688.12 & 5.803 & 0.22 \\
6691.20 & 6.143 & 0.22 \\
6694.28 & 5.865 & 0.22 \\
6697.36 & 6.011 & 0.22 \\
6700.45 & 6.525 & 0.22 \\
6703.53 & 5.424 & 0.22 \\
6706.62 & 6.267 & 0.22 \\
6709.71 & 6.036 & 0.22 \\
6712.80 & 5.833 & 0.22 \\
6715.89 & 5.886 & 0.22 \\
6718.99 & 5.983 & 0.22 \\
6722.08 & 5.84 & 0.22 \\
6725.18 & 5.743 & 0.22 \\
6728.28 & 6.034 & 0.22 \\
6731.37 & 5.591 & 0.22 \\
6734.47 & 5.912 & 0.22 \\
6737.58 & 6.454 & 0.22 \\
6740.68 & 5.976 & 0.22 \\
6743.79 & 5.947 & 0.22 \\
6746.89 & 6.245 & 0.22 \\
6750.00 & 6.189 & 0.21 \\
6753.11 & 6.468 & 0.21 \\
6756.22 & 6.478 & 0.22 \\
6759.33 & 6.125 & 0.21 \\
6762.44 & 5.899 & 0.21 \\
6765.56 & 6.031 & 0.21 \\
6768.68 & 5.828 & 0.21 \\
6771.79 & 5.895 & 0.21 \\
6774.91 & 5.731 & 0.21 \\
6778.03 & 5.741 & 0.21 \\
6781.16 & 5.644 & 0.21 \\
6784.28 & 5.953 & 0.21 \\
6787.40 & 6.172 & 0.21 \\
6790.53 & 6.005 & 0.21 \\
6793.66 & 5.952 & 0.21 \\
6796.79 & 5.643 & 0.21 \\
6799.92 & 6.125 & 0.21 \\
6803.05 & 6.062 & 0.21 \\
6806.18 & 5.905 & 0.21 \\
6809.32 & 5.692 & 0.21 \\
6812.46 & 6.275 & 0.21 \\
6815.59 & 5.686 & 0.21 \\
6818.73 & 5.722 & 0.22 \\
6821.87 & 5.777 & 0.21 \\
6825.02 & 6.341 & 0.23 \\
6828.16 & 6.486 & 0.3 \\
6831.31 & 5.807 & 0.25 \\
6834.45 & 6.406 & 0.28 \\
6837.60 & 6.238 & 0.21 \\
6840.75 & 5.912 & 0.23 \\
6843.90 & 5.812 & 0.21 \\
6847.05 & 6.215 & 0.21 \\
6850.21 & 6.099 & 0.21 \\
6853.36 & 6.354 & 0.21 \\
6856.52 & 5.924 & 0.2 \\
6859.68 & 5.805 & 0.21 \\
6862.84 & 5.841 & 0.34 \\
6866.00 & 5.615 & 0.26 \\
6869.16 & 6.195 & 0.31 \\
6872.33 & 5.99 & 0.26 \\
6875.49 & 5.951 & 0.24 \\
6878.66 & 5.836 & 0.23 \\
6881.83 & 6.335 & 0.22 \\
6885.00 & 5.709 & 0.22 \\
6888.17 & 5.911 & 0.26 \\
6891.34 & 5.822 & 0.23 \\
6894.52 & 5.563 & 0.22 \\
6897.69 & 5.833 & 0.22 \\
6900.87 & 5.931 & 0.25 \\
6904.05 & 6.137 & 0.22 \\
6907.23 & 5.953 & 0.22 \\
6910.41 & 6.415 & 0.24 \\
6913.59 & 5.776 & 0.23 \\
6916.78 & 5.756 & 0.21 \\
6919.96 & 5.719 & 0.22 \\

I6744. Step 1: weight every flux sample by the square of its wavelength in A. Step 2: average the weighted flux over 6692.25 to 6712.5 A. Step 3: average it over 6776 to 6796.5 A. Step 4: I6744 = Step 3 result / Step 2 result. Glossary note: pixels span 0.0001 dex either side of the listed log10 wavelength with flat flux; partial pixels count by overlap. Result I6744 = 1.00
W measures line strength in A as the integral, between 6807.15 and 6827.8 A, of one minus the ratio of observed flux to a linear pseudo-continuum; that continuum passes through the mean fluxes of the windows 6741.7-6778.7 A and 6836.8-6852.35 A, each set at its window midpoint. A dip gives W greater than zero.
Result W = 0.4 A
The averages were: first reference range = 6.05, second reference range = 6.06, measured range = 5.95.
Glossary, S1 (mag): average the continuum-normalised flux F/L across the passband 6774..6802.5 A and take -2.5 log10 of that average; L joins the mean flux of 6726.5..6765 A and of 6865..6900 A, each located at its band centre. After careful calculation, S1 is 0.03 mag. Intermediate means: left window 6.11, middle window 5.89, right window 5.89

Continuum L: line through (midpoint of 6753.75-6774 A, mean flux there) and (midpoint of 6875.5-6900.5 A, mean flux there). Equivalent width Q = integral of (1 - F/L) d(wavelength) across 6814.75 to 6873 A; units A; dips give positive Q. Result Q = -0.82 A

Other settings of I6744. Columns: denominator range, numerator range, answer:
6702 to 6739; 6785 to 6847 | 1.04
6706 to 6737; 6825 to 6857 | 1.08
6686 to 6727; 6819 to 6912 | 1.06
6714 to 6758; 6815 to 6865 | 1.03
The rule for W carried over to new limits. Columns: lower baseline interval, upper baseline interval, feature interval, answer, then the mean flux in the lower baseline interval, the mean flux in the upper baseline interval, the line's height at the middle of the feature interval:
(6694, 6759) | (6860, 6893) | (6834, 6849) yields -0.4 A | 6.04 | 5.91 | 5.94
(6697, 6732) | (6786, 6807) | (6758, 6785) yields 0.5 A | 5.94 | 5.98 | 5.97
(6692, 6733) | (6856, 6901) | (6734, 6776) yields -1.2 A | 5.93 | 5.88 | 5.92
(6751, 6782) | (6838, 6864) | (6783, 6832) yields 0.2 A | 5.99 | 6.01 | 6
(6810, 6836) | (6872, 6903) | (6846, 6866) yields -0.1 A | 6.05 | 5.89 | 5.97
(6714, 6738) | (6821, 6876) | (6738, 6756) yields -0.8 A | 5.9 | 6.05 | 5.93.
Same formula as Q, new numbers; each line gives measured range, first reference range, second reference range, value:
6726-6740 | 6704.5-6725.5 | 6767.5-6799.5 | -0.2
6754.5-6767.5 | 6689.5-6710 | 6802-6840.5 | -0.2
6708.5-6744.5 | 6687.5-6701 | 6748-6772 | 0.9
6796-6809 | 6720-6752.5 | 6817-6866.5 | 0.2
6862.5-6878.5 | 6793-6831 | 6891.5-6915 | 0.1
